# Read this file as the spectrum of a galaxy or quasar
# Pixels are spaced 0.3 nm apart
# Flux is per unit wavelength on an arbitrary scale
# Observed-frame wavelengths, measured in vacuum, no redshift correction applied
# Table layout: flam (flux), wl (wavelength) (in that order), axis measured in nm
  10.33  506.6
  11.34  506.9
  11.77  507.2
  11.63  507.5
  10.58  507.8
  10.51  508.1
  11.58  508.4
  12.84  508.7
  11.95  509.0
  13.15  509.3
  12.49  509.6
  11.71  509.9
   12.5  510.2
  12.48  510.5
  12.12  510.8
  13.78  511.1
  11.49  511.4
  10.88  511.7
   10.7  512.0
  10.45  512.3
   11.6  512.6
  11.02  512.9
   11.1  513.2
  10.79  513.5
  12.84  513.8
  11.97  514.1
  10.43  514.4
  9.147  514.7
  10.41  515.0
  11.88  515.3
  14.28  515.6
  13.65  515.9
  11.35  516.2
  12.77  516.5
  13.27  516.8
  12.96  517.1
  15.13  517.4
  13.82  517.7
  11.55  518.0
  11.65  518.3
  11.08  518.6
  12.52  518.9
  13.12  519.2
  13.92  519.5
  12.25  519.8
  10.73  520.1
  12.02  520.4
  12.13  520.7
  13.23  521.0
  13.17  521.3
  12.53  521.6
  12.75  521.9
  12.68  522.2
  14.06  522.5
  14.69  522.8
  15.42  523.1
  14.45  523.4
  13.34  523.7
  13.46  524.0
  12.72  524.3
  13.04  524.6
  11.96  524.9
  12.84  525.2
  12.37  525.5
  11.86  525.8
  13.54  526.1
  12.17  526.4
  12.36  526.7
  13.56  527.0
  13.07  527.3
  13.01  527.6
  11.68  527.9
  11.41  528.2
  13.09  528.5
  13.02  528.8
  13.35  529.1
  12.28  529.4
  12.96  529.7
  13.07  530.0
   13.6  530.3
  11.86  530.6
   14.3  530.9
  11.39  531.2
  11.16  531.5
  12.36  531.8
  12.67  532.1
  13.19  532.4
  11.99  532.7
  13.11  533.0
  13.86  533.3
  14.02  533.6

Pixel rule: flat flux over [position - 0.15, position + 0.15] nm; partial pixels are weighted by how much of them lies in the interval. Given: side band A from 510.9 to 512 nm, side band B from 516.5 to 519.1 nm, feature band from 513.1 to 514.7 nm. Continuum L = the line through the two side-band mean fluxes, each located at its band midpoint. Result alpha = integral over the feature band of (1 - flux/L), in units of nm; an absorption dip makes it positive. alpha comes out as 0.13 nm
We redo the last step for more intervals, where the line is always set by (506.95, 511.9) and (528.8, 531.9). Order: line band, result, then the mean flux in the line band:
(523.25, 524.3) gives -0.10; 13.6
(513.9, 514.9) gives 0.12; 10.6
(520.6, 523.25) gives -0.23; 13.4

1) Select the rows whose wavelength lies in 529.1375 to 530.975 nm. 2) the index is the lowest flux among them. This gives 11.86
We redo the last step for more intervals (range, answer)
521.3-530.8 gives 11.41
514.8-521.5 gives 10.41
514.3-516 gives 9.147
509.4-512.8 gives 10.45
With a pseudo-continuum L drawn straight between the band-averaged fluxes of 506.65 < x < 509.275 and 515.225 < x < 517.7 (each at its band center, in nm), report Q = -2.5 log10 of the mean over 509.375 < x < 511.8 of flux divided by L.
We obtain -0.01 mag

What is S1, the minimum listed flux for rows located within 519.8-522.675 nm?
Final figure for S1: 10.73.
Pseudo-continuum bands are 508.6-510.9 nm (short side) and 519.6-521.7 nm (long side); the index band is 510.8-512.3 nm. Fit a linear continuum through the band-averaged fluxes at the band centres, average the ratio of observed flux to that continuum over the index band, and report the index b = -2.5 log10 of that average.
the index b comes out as 0.07 mag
